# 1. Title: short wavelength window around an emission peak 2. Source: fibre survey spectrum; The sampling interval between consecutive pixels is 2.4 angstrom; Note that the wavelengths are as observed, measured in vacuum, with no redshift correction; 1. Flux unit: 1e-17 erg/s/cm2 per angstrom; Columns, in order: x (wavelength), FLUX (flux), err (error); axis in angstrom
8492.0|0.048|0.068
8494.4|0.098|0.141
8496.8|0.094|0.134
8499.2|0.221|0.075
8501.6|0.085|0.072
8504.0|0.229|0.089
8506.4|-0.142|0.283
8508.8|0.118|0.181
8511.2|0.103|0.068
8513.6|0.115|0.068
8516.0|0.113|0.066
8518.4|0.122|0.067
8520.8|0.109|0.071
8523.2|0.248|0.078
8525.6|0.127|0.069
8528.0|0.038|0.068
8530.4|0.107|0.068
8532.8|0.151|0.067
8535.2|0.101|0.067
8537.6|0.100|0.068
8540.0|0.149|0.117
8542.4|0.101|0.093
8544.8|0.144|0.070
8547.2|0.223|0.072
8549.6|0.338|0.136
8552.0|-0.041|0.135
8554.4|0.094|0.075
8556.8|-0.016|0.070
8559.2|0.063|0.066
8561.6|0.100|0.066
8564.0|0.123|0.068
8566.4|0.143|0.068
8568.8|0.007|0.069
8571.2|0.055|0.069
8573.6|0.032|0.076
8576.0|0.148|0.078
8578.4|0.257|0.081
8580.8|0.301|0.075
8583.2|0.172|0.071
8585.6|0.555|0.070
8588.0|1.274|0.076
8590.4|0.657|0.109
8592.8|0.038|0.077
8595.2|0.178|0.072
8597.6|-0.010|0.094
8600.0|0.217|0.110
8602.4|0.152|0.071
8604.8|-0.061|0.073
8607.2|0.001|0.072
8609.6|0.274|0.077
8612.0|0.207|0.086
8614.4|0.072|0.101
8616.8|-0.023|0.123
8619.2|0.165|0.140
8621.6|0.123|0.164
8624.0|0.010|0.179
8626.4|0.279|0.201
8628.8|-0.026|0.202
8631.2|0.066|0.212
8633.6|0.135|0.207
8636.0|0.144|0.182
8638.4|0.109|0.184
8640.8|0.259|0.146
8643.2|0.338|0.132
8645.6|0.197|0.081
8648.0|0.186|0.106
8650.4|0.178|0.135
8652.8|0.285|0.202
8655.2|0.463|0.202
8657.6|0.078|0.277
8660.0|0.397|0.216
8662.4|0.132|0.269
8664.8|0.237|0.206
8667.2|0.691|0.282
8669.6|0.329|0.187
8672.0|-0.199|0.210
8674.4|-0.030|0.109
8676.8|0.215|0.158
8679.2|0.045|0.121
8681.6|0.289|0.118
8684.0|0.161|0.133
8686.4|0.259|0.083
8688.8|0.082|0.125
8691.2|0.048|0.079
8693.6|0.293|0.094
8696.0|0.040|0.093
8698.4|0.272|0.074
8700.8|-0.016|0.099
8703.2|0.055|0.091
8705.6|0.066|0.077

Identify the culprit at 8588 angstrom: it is H-beta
